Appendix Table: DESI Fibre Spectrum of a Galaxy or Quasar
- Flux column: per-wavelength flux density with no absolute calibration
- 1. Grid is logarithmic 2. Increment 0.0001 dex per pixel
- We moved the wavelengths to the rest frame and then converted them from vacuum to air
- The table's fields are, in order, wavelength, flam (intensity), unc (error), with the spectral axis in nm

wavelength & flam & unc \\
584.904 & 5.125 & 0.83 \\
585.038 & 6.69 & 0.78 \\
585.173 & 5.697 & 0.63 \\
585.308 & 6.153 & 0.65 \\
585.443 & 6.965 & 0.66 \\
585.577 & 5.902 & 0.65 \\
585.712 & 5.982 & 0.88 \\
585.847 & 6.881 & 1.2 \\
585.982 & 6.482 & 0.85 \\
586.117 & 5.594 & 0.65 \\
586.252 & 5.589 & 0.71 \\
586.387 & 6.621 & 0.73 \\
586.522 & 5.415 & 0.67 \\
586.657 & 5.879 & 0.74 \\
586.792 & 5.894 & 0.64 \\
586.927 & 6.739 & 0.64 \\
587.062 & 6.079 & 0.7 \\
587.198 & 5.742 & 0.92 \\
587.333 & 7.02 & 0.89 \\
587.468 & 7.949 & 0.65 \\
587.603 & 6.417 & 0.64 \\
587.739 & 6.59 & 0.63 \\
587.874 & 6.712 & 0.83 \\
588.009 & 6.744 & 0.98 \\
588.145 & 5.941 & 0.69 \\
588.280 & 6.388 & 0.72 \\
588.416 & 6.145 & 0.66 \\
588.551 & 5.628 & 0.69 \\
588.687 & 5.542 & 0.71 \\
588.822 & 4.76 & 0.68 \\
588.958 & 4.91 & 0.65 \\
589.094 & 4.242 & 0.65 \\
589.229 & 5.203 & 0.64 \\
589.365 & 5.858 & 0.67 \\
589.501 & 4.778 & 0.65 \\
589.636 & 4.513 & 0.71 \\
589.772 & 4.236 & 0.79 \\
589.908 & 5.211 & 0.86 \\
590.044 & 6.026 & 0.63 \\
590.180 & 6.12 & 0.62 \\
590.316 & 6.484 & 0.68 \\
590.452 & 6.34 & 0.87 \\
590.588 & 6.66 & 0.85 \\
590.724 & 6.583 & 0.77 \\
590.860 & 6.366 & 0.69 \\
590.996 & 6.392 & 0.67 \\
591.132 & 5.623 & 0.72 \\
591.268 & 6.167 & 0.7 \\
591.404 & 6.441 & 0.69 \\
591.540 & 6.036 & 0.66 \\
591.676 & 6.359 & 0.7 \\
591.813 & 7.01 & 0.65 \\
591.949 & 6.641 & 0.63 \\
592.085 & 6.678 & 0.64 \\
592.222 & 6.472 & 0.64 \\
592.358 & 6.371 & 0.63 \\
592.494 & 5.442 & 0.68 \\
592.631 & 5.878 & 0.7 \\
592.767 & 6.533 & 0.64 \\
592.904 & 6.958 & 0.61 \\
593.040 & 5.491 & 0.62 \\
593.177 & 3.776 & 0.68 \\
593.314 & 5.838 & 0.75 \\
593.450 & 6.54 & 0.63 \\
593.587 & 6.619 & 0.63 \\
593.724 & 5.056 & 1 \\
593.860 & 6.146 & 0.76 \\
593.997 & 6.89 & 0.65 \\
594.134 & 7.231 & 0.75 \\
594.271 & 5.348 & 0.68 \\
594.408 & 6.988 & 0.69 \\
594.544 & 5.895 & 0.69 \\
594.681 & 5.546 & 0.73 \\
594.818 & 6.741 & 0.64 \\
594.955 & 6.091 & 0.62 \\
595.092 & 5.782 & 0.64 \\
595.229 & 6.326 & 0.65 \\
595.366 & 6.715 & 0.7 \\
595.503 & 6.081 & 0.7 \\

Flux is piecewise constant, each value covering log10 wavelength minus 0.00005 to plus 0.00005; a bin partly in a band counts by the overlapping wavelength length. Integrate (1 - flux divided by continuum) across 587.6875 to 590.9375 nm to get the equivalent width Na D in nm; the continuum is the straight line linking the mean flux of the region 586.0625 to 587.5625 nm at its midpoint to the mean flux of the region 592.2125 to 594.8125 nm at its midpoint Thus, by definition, 0.22 nm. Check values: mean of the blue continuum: 6.24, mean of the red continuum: 6.06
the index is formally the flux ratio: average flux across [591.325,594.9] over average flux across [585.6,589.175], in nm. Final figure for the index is 1.02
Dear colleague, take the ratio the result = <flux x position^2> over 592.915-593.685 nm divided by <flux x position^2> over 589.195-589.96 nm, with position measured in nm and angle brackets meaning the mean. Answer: 1.17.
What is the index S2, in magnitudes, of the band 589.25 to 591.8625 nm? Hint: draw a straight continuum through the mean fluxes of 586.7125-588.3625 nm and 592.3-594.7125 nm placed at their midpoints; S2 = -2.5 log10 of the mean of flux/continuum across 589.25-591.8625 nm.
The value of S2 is 0.058 mag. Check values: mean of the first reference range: 6.51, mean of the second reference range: 6.04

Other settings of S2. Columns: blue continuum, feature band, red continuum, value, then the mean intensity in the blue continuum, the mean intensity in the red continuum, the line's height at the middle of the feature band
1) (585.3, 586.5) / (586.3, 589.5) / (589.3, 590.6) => -0.02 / 6.22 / 5.58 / 5.9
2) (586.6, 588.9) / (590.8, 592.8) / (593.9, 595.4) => 0.00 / 6.24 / 6.31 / 6.28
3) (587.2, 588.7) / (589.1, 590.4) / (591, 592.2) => 0.20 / 6.46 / 6.37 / 6.42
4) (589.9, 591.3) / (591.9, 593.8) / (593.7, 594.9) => 0.04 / 6.22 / 6.25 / 6.24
